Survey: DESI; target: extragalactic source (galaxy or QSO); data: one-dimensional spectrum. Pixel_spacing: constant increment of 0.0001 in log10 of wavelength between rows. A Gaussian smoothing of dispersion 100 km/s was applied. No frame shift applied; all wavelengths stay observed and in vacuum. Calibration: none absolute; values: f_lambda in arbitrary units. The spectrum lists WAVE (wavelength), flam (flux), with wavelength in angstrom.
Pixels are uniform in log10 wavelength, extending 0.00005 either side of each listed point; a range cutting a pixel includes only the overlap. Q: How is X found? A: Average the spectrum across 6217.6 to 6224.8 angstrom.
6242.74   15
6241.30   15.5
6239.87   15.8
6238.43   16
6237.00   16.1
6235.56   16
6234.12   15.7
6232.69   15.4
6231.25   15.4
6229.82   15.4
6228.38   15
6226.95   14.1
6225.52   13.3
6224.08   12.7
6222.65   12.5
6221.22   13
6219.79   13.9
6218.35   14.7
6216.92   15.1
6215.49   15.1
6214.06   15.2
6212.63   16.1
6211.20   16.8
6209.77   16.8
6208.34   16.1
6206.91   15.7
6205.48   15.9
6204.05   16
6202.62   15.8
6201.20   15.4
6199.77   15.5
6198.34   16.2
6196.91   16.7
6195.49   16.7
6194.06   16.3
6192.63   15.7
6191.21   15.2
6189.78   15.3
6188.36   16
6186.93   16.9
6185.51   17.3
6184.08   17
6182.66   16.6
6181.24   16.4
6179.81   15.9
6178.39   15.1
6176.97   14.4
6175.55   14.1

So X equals 13.4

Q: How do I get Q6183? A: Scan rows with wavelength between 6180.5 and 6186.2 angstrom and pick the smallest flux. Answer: 16.4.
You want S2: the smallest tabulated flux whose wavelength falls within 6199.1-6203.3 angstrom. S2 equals 15.4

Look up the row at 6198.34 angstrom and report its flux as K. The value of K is 16.2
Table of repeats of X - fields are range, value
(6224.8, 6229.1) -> 14.1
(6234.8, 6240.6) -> 16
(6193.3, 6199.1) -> 16.4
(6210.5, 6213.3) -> 16.5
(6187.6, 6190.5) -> 15.6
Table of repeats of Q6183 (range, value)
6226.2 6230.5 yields 14.1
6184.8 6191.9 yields 15.2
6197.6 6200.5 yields 15.5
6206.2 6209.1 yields 15.7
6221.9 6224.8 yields 12.5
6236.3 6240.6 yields 15.8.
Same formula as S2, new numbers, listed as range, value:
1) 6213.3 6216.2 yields 15.1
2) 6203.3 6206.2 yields 15.9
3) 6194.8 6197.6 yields 16.7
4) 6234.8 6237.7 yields 16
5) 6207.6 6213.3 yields 16.1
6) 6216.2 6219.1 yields 14.7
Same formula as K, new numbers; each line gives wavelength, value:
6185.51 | 17.3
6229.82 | 15.4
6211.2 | 16.8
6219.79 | 13.9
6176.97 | 14.4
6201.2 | 15.4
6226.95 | 14.1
